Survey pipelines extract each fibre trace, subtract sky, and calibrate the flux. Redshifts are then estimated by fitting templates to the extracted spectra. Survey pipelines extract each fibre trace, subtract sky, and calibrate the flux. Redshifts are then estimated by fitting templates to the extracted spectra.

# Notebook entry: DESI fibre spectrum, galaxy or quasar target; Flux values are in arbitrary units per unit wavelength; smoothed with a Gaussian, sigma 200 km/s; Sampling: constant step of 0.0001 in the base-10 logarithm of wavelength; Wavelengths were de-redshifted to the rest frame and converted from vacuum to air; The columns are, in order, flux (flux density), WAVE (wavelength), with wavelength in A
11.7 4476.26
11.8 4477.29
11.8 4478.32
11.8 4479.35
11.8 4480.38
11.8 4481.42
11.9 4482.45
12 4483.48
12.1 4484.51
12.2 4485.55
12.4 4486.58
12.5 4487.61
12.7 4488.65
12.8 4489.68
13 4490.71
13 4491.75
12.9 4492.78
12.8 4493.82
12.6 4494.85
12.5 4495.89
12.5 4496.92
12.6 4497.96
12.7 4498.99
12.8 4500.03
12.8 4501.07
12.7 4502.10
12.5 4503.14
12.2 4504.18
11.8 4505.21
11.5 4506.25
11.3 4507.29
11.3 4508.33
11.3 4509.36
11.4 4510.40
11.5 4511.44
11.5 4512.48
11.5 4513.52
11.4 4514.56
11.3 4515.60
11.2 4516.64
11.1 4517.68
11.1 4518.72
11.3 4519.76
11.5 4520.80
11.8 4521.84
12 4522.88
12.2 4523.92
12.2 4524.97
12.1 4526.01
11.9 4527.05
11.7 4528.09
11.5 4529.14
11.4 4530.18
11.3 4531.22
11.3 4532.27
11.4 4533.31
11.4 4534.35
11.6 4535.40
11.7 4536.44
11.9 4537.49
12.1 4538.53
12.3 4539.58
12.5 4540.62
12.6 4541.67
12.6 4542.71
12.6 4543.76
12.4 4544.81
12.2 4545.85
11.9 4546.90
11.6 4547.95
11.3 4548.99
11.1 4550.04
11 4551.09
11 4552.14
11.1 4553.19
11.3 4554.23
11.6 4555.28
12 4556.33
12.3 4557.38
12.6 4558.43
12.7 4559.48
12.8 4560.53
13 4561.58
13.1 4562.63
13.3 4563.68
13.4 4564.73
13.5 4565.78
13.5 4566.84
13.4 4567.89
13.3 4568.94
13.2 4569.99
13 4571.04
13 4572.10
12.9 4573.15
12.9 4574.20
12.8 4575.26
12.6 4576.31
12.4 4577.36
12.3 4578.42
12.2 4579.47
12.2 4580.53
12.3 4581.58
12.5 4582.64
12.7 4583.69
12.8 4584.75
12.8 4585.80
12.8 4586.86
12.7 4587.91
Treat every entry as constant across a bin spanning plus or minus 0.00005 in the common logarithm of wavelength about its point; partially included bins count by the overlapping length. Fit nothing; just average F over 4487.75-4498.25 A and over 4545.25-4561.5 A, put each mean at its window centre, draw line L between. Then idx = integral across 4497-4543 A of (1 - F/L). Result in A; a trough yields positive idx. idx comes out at 1.9 A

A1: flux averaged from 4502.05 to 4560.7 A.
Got 11.7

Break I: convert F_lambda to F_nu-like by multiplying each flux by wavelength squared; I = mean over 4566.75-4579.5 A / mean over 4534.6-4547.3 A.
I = 1.1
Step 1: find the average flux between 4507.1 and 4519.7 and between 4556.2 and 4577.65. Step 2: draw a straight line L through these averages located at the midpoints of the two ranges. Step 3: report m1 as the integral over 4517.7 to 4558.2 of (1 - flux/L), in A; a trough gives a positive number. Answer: 1.0 A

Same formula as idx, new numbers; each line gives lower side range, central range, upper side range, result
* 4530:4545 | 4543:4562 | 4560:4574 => 1.0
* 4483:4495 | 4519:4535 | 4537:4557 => 0.6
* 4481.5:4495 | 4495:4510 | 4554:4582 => 0.4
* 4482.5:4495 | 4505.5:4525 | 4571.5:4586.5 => 1.7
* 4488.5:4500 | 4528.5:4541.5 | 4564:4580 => 1.1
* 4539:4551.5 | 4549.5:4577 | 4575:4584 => -0.7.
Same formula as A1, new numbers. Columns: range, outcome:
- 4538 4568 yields 12.3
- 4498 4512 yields 12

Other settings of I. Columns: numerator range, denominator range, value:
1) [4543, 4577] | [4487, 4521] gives 1.06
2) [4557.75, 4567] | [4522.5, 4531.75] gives 1.12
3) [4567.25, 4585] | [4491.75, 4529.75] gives 1.10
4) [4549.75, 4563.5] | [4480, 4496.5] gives 1.00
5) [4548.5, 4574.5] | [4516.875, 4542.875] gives 1.08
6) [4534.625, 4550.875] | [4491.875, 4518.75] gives 1.02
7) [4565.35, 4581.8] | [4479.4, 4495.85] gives 1.07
